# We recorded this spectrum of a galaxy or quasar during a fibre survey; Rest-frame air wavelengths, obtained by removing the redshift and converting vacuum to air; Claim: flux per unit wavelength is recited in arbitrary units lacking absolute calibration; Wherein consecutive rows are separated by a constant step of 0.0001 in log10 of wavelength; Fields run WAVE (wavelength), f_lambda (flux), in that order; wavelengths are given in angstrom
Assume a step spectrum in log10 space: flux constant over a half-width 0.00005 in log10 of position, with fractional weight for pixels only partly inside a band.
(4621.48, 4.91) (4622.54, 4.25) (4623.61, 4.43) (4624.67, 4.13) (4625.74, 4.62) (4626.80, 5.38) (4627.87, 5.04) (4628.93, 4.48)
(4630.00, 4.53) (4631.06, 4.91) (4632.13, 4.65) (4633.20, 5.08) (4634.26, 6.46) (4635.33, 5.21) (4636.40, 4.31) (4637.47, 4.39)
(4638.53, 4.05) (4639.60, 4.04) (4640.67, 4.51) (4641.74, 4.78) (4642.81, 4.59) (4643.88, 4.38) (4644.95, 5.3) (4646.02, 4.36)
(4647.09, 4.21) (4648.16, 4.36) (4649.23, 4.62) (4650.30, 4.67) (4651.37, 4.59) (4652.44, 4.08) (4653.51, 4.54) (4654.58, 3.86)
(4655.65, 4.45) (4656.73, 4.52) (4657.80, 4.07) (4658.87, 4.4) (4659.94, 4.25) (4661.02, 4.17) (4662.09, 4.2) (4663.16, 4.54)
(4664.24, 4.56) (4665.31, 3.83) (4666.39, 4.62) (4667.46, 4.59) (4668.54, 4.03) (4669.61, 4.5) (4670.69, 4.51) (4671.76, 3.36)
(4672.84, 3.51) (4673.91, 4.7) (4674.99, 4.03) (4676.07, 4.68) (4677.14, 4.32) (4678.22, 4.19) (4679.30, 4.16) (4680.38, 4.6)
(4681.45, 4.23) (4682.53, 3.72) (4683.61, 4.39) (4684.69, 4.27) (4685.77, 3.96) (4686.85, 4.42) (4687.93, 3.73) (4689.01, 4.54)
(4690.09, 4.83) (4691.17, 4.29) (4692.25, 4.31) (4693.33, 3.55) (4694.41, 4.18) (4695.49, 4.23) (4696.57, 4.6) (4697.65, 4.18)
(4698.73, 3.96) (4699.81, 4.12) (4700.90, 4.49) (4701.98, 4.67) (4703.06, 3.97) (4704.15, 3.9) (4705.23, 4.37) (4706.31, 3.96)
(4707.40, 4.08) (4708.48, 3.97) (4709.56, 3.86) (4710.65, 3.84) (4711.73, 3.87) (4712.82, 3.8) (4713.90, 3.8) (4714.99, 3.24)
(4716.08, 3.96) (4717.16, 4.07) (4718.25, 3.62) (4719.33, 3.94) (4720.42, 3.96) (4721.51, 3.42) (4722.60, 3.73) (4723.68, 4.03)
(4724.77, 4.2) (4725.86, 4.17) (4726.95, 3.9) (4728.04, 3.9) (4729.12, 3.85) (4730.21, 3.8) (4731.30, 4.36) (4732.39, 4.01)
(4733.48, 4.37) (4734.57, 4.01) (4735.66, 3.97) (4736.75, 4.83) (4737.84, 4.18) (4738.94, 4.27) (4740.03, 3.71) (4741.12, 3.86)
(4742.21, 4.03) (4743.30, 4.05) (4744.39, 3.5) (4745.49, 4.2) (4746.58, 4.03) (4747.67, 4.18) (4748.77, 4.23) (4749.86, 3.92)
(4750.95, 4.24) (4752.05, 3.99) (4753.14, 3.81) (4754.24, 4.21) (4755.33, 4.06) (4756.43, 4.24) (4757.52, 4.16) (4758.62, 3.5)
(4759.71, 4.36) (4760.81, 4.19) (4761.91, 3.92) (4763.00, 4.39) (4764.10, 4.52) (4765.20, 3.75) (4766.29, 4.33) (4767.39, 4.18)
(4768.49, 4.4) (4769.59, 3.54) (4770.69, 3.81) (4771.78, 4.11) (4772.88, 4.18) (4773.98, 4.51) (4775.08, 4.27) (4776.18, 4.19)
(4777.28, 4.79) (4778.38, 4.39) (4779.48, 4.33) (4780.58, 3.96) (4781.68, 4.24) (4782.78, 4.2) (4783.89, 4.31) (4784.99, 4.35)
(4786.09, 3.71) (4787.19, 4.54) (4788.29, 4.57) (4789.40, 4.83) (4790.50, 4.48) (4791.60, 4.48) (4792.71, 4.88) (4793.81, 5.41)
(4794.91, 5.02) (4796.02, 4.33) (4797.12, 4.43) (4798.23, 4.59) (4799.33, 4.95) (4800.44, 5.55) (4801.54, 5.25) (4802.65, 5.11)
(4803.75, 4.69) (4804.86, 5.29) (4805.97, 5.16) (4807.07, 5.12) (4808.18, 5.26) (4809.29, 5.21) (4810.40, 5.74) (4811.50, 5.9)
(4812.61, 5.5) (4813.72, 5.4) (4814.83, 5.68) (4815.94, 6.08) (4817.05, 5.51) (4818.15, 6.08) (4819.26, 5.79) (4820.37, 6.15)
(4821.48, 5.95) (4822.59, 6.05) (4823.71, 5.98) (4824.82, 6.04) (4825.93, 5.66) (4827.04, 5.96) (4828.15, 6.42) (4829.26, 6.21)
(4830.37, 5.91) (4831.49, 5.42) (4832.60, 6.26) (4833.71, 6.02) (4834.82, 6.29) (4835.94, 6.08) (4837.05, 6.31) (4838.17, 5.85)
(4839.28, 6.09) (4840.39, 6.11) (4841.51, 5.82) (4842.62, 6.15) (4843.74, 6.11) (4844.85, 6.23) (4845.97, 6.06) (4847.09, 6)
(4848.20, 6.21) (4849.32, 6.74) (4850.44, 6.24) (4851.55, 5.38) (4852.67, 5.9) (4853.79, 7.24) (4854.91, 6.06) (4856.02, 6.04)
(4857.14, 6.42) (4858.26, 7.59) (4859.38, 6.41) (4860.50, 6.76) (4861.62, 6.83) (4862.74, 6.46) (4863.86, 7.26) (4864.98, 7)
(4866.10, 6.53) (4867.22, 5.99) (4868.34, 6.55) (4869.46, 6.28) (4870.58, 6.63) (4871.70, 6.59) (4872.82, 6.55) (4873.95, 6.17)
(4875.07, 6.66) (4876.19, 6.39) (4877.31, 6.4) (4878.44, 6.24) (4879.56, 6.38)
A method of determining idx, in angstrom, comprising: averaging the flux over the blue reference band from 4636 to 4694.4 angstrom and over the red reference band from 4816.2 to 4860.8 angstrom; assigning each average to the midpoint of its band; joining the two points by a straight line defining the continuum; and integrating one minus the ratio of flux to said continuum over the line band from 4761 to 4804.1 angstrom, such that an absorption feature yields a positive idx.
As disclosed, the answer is 8.6 angstrom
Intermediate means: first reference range 4.31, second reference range 6.13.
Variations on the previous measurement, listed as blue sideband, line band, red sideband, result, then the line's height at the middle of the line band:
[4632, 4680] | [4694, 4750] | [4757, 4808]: 5.3 angstrom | 4.45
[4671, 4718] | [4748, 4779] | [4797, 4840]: 5.2 angstrom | 4.99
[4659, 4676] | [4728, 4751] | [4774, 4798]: 1.6 angstrom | 4.38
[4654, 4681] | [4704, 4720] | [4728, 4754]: 1.0 angstrom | 4.14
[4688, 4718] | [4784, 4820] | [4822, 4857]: 3.0 angstrom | 5.54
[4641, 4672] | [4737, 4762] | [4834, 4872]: 6.0 angstrom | 5.32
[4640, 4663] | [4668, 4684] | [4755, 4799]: 0.8 angstrom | 4.4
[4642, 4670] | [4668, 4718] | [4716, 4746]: 0.9 angstrom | 4.2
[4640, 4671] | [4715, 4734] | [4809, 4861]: 4.2 angstrom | 5.05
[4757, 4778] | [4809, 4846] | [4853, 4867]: -1.0 angstrom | 5.8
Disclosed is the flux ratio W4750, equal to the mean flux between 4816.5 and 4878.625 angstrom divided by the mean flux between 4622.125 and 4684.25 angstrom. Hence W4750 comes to 1.41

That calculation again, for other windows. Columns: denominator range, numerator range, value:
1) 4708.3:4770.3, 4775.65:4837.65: 1.31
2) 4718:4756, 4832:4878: 1.58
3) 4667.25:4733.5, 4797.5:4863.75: 1.45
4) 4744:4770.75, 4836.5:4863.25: 1.54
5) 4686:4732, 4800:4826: 1.38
